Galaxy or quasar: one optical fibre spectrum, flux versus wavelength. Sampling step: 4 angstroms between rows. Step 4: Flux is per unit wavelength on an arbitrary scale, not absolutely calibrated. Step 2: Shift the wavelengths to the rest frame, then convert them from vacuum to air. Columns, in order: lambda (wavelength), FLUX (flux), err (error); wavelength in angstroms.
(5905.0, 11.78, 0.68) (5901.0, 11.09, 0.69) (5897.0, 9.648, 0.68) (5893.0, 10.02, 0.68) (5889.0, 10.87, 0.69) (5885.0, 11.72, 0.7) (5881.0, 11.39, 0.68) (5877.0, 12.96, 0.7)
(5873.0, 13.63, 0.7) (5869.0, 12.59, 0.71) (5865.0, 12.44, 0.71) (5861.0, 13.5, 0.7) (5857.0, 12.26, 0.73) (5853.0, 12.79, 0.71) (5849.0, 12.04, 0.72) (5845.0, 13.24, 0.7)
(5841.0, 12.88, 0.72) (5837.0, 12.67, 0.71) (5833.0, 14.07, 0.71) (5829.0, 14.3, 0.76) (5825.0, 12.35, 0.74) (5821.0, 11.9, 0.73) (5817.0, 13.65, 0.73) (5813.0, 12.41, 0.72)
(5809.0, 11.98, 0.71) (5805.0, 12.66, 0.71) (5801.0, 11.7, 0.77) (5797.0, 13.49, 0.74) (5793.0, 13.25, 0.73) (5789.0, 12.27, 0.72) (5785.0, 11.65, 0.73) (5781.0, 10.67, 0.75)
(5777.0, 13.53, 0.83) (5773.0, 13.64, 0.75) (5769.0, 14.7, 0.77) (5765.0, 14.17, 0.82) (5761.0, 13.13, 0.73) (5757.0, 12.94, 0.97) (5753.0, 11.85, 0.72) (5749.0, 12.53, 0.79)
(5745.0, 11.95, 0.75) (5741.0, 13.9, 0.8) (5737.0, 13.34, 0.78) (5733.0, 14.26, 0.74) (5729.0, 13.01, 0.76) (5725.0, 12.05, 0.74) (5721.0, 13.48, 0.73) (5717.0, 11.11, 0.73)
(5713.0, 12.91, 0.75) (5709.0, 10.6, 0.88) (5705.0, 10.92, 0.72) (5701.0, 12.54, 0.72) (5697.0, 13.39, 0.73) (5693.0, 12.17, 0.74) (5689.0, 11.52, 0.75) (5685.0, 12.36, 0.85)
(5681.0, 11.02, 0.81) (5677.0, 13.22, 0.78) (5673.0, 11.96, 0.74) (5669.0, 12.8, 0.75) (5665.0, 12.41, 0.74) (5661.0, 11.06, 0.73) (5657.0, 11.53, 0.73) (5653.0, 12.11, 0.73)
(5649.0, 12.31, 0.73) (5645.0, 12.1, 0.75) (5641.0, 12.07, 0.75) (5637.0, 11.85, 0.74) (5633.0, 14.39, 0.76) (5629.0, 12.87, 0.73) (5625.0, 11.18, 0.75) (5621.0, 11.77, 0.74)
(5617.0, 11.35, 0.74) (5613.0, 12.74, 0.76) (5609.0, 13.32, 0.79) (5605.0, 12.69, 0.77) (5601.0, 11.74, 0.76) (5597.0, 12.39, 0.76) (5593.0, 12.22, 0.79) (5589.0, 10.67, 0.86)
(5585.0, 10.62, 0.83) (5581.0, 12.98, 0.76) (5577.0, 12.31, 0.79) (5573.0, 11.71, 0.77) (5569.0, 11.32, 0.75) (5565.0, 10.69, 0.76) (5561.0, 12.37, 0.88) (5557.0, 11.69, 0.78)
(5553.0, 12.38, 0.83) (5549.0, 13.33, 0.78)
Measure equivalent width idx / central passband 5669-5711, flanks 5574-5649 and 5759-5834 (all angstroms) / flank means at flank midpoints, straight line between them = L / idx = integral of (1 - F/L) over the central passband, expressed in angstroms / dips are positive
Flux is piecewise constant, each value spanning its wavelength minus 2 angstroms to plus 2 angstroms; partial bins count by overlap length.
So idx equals 1.6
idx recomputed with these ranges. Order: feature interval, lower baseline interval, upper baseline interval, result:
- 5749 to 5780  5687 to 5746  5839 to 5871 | -1.75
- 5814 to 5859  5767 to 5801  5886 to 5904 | -4.44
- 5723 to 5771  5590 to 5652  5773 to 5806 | -2.80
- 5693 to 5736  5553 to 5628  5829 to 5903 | -1.31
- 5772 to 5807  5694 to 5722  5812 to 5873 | 0.21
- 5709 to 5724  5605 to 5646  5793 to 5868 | 0.42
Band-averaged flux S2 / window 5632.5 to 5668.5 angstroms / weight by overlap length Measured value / 12.1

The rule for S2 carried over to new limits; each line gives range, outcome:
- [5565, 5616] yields 12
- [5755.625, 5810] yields 12.9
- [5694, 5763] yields 12.6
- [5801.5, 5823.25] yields 12.5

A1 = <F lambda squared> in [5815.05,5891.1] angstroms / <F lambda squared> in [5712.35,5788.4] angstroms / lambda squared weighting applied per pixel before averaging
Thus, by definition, 1.0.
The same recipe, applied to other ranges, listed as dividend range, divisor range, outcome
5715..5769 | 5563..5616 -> 1.15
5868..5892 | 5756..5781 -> 0.93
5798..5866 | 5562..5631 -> 1.16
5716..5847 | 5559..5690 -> 1.13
